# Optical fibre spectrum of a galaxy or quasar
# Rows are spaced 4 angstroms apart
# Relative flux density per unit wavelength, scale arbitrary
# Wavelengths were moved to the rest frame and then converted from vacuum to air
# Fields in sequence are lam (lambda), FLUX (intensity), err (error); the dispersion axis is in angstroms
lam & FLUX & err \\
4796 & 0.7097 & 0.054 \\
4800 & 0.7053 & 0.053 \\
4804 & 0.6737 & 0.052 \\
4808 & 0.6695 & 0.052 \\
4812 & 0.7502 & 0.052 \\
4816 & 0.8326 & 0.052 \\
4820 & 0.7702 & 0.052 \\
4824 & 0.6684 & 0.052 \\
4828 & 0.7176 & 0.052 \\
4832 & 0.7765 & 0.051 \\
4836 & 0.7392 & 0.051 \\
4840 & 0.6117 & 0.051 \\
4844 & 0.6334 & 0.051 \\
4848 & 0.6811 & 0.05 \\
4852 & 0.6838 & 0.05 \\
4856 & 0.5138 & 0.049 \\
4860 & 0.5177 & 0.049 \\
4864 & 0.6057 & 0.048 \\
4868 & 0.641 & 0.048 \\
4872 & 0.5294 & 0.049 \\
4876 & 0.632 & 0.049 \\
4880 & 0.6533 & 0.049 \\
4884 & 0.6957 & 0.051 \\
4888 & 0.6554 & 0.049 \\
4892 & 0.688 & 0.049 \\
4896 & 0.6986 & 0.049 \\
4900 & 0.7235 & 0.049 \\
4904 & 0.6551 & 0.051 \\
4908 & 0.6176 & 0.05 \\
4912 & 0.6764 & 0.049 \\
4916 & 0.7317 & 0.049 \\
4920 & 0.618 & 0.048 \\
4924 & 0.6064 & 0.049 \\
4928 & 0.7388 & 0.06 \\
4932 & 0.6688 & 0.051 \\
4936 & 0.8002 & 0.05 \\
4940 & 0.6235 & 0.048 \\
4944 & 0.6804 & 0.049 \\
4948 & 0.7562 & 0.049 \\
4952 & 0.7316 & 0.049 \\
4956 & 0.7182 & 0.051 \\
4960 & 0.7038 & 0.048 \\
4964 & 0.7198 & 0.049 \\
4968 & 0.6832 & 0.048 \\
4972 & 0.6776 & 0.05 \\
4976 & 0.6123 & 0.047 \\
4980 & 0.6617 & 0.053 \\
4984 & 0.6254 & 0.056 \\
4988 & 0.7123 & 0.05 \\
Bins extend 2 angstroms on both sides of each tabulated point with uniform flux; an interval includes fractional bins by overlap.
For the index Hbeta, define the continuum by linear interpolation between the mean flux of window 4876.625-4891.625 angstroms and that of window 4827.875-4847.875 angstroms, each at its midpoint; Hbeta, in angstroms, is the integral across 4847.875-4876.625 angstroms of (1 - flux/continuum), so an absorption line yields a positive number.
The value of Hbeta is 3.6 angstroms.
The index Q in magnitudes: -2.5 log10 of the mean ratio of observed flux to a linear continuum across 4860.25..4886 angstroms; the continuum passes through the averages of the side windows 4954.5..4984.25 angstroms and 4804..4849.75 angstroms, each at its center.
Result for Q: 0.135 mag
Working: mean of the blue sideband 0.712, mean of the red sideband 0.677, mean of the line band 0.619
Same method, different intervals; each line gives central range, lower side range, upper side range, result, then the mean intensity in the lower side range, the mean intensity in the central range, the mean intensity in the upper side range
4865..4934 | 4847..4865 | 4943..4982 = -0.04 mag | 0.596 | 0.66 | 0.695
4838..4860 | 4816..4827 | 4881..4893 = 0.16 mag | 0.74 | 0.615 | 0.677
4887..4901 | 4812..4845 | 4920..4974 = 0.03 mag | 0.723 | 0.692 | 0.698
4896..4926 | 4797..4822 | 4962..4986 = 0.04 mag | 0.733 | 0.664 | 0.663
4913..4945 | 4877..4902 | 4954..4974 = 0.01 mag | 0.684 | 0.683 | 0.701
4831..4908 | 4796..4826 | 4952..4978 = 0.10 mag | 0.723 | 0.647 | 0.689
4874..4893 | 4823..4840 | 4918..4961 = 0.07 mag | 0.715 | 0.664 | 0.695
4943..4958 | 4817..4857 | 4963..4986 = -0.09 mag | 0.688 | 0.724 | 0.661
